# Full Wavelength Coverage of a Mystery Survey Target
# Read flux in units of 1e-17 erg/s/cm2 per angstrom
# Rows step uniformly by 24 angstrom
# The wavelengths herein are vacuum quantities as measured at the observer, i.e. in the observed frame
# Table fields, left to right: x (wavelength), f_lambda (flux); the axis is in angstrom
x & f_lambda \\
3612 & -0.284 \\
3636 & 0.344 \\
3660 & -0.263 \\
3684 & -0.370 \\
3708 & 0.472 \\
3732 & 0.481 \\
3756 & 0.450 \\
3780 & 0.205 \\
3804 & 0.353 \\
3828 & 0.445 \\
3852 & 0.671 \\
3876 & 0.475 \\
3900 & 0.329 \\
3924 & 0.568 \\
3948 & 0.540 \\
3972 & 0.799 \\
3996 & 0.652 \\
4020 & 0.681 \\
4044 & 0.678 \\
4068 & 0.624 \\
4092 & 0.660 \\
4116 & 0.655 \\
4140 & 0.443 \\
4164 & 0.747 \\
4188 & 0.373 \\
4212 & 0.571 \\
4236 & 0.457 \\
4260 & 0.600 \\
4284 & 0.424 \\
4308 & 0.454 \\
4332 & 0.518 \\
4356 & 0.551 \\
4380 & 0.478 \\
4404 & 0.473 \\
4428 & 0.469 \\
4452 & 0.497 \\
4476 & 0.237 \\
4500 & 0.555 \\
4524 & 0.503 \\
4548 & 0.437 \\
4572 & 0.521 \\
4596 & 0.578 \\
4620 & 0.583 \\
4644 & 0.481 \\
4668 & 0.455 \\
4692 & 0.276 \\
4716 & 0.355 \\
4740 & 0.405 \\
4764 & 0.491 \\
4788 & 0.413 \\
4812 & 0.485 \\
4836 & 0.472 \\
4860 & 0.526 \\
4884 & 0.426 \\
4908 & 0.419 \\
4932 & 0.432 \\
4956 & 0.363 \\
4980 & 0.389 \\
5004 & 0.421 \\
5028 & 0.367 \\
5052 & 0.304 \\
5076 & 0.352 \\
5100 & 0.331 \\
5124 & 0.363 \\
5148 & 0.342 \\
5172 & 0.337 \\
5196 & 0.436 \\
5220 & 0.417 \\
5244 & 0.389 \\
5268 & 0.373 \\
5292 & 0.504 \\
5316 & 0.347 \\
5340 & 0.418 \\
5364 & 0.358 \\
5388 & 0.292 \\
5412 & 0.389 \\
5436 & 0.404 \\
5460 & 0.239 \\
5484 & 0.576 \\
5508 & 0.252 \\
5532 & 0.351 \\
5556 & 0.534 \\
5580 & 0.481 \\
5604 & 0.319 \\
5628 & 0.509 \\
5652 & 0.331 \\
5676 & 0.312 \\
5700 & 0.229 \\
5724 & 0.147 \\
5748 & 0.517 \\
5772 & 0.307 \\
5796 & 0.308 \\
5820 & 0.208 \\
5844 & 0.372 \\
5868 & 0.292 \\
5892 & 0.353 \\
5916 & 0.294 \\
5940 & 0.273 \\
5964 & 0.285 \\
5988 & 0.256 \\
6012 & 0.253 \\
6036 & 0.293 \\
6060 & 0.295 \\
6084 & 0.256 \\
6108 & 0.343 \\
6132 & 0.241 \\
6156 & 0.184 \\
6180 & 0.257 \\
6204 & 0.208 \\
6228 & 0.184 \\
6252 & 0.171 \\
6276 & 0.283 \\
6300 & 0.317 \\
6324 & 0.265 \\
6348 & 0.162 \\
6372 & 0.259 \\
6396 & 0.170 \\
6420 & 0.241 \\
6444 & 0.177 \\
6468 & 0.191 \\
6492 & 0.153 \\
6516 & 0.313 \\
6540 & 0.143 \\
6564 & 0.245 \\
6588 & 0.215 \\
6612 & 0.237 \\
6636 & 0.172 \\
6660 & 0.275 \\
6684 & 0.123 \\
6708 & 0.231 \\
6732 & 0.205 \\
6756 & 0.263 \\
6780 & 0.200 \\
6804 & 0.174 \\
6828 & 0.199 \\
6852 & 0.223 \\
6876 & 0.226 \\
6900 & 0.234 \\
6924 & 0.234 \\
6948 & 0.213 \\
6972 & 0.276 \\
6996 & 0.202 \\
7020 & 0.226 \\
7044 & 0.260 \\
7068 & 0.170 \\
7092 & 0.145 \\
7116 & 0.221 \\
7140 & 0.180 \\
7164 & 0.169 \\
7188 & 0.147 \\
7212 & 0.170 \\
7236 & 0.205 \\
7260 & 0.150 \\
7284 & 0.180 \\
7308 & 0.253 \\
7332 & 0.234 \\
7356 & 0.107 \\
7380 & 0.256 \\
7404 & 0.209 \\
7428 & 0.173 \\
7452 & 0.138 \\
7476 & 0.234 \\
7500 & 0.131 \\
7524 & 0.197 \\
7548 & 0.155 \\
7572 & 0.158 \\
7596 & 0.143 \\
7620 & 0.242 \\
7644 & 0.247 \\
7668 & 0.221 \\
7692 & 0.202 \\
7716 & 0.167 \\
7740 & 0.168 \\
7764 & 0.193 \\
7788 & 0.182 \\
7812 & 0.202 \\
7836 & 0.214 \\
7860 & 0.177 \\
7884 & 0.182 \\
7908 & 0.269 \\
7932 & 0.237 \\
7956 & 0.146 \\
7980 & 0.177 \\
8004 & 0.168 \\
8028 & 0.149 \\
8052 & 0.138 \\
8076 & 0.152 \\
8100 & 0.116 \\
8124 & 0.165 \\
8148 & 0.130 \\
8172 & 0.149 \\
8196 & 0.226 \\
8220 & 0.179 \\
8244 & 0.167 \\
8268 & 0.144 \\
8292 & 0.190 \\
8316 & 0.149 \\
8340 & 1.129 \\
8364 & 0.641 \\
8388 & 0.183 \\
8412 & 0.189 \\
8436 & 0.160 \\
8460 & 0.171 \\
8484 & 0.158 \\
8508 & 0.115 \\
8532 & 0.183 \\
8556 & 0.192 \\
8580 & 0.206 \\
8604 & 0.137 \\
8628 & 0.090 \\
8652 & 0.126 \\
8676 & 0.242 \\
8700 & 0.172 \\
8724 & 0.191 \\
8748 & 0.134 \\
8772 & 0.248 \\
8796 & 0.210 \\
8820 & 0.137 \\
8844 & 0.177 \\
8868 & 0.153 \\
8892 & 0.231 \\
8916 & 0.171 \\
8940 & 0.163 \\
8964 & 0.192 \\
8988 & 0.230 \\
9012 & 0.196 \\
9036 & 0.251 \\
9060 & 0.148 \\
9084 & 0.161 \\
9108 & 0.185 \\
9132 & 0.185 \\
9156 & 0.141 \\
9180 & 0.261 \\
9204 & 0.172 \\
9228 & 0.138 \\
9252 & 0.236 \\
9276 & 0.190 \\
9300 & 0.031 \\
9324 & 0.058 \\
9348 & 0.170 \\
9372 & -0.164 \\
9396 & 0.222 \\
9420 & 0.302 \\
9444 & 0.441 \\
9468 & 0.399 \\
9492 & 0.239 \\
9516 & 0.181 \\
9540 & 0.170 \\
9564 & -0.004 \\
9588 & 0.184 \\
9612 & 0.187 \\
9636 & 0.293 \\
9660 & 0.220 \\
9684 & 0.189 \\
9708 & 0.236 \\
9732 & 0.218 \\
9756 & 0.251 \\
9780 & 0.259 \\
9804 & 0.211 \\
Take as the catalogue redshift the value 1.24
